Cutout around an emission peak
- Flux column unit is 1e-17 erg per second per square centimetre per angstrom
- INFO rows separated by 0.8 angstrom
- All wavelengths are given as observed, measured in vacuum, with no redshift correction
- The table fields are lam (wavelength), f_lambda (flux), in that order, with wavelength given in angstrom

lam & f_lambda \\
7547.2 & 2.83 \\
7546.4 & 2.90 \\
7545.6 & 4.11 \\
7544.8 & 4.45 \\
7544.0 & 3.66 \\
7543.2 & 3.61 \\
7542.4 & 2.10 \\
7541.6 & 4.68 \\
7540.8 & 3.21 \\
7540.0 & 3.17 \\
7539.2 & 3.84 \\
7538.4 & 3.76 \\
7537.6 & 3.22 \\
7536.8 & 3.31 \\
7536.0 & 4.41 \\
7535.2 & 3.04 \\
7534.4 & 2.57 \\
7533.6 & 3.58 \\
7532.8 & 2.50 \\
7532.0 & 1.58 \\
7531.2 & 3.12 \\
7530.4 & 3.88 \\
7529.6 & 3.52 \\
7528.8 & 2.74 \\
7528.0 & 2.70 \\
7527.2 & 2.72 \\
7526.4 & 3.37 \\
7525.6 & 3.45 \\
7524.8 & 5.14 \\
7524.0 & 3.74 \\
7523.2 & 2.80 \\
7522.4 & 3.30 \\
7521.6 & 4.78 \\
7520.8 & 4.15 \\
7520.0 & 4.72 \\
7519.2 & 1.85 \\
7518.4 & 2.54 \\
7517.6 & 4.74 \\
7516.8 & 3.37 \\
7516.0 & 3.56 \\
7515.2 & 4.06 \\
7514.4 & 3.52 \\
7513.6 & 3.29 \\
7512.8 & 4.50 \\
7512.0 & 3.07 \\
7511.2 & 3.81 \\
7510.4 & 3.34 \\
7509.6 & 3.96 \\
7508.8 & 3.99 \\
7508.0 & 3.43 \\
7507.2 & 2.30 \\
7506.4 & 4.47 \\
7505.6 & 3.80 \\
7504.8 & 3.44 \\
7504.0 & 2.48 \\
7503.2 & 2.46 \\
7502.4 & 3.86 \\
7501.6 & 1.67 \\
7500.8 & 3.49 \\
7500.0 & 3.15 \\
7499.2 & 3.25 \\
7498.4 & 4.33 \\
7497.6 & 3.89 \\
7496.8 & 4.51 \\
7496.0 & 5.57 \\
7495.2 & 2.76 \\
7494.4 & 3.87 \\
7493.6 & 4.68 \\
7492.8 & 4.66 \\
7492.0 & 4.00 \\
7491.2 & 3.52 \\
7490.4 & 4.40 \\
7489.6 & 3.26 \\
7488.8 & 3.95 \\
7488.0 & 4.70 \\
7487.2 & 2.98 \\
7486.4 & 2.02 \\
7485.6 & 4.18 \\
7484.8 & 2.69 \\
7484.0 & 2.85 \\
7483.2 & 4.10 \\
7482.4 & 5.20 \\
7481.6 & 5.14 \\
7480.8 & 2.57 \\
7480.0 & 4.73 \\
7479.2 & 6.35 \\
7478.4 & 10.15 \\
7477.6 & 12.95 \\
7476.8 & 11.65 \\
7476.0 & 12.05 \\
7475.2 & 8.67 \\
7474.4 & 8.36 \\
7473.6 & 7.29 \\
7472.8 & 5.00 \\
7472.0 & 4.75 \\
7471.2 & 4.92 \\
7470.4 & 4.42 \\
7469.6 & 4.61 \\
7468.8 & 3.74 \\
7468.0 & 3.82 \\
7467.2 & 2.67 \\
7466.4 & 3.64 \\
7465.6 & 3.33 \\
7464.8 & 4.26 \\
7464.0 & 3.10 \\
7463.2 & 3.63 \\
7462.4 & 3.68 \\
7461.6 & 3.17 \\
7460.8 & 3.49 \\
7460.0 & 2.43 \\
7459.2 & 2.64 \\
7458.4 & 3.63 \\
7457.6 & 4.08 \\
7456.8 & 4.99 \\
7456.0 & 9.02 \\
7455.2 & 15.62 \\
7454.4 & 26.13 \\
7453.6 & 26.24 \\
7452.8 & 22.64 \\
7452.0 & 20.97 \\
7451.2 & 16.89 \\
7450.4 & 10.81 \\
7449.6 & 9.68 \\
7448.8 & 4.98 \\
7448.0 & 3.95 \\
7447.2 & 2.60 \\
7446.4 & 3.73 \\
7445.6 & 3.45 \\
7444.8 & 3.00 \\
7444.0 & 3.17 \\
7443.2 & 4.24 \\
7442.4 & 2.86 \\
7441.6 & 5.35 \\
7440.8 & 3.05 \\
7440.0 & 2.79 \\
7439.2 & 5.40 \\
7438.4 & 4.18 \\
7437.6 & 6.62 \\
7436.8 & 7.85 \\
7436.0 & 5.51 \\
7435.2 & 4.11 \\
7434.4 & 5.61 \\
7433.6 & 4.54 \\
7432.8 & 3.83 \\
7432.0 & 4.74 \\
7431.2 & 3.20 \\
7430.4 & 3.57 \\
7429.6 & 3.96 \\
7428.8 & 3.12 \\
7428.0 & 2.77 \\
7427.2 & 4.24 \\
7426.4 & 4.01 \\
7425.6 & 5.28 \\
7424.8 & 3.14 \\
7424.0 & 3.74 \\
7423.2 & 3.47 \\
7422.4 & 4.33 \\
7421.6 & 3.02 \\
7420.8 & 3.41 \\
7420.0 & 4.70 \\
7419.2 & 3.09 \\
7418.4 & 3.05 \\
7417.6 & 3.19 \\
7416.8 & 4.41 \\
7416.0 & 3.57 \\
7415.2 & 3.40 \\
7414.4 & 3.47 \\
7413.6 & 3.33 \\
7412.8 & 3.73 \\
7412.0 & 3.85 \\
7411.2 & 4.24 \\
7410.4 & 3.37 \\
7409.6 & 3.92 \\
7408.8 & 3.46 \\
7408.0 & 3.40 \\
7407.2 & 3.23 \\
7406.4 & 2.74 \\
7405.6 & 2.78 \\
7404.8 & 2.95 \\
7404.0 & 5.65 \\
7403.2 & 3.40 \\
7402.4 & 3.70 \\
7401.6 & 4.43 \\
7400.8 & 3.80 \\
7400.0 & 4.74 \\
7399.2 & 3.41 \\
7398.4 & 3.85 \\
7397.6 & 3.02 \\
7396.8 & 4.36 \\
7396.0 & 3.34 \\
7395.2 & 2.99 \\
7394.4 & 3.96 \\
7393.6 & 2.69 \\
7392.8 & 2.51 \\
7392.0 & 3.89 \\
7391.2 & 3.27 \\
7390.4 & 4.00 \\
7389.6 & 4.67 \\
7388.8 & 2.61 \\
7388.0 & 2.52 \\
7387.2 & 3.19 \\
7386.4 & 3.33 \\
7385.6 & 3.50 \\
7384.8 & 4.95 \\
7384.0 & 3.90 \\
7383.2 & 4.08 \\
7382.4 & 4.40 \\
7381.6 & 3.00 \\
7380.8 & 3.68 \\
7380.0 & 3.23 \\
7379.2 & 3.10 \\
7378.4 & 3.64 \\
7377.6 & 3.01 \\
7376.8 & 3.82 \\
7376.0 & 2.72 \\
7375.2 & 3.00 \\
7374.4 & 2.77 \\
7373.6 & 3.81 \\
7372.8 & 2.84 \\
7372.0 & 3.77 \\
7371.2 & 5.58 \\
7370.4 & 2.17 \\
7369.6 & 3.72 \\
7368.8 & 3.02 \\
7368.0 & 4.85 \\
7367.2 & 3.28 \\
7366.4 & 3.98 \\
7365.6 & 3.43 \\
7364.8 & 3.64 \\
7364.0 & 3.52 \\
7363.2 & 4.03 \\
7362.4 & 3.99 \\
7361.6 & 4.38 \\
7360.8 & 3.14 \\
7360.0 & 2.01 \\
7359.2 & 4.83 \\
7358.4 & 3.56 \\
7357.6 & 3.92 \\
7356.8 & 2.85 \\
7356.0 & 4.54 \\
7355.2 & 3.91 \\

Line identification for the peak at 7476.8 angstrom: [N II]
